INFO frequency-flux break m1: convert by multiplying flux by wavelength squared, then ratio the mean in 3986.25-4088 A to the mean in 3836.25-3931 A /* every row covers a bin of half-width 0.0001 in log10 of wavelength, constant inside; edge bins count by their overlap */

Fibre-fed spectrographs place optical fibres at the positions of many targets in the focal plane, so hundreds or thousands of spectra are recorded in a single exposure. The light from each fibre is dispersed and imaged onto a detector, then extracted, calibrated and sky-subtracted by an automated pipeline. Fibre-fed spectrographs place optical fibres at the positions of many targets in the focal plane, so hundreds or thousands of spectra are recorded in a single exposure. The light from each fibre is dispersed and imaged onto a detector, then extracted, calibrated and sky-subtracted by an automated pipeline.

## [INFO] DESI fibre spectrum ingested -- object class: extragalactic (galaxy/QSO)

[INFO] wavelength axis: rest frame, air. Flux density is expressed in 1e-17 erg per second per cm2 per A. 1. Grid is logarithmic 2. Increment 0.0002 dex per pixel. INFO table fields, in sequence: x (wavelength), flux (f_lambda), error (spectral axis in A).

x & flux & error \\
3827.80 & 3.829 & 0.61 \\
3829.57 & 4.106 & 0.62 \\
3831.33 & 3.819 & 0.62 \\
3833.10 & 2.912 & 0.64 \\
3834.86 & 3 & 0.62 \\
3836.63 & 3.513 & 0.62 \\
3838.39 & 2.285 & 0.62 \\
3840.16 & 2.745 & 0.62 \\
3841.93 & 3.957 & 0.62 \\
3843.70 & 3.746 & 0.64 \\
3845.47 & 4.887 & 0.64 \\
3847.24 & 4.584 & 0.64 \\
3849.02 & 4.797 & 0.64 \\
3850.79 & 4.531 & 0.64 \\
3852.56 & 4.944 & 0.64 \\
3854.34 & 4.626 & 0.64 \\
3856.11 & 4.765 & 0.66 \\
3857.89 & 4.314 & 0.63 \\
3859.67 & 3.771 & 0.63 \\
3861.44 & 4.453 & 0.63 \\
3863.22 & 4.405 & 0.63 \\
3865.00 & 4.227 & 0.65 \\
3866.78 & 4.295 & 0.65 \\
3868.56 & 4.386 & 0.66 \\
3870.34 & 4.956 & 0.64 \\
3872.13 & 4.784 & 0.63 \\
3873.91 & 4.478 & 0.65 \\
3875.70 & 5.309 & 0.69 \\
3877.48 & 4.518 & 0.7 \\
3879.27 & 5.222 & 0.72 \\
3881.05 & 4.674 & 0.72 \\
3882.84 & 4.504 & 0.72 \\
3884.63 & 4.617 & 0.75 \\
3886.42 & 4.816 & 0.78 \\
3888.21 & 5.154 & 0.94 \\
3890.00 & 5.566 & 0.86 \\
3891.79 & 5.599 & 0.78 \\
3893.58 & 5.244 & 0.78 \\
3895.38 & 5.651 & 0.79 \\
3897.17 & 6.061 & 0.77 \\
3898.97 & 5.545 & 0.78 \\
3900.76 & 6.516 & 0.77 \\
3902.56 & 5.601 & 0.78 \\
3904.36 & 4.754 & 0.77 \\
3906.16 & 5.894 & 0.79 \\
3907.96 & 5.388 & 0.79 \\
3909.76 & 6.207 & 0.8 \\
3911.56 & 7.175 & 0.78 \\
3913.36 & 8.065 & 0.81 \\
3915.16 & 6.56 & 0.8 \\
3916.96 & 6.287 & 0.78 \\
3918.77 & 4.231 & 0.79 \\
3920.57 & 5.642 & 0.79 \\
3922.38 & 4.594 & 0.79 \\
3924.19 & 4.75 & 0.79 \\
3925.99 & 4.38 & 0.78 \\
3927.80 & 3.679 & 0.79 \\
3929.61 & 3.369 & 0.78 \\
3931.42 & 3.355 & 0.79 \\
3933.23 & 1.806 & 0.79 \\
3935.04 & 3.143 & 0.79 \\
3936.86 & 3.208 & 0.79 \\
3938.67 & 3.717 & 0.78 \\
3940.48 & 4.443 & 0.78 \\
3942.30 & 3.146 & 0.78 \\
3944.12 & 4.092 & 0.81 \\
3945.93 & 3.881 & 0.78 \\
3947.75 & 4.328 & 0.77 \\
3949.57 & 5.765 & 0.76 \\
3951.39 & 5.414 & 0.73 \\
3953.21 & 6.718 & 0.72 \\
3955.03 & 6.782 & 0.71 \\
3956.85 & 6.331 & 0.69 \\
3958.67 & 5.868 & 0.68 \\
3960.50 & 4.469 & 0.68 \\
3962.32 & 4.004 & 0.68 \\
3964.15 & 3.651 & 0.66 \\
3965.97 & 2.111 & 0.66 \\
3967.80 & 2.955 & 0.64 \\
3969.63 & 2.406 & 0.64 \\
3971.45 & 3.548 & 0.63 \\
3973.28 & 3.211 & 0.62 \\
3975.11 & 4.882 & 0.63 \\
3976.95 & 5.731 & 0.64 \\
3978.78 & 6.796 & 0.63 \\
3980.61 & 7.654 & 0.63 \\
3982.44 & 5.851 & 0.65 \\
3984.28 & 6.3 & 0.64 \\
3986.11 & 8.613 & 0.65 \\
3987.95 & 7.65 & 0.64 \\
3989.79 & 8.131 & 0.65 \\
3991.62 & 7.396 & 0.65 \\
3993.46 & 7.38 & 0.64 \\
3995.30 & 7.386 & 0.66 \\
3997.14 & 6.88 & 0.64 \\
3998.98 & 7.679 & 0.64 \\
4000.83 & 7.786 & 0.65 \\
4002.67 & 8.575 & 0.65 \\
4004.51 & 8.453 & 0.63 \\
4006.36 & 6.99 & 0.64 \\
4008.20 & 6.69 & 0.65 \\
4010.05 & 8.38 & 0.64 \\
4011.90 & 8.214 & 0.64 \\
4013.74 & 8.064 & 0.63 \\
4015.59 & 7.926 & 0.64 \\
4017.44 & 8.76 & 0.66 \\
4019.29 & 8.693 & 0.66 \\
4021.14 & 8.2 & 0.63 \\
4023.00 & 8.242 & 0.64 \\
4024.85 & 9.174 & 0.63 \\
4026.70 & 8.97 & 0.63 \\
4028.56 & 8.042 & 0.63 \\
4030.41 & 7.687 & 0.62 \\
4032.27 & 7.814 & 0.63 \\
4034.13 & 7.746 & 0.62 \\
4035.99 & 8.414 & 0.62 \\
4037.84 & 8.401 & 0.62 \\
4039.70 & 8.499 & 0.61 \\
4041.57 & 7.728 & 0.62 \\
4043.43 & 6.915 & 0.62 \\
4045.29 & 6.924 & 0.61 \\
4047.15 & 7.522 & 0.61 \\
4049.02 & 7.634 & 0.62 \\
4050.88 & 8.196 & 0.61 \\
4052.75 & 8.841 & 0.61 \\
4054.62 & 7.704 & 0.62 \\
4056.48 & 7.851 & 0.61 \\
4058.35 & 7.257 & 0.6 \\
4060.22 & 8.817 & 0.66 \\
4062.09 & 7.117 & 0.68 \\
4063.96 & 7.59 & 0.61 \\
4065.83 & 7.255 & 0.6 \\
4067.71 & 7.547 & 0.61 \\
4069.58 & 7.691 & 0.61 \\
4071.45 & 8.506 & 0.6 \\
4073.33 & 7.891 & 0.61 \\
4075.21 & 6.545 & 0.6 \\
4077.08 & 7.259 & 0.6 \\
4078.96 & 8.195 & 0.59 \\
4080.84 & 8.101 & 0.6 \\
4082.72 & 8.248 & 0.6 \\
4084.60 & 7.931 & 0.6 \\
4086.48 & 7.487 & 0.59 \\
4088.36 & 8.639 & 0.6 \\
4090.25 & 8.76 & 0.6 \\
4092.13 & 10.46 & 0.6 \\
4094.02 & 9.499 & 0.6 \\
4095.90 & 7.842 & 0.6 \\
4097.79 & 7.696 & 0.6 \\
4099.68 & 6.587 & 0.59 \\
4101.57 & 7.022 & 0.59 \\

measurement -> 1.7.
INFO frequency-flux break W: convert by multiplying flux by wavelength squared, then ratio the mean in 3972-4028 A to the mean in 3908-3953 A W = 1.7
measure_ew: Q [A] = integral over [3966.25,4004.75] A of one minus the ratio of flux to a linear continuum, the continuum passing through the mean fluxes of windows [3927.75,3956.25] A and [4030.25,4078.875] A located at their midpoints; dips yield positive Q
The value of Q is -4.6 A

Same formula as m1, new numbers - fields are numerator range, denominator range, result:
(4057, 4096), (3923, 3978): 2.05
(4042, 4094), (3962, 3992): 1.55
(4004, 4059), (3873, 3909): 1.63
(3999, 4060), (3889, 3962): 1.67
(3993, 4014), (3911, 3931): 1.53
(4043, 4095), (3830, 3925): 1.80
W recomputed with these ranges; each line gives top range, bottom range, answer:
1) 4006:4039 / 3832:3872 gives 2.16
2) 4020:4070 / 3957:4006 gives 1.36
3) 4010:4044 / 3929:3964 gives 1.94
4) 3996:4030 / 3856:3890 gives 1.87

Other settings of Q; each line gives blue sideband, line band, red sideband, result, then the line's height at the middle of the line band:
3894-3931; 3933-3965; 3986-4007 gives 9.56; 6.45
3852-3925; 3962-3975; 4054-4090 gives 6.43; 6.32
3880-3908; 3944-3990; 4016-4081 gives 9.32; 6.57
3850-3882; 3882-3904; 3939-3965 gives -3.30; 4.69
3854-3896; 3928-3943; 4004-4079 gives 6.63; 5.9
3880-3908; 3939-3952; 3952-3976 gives 0.71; 4.64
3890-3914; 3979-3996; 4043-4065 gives -1.00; 6.94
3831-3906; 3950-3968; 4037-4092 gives 3.43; 6.11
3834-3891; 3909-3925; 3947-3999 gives -2.91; 5.04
